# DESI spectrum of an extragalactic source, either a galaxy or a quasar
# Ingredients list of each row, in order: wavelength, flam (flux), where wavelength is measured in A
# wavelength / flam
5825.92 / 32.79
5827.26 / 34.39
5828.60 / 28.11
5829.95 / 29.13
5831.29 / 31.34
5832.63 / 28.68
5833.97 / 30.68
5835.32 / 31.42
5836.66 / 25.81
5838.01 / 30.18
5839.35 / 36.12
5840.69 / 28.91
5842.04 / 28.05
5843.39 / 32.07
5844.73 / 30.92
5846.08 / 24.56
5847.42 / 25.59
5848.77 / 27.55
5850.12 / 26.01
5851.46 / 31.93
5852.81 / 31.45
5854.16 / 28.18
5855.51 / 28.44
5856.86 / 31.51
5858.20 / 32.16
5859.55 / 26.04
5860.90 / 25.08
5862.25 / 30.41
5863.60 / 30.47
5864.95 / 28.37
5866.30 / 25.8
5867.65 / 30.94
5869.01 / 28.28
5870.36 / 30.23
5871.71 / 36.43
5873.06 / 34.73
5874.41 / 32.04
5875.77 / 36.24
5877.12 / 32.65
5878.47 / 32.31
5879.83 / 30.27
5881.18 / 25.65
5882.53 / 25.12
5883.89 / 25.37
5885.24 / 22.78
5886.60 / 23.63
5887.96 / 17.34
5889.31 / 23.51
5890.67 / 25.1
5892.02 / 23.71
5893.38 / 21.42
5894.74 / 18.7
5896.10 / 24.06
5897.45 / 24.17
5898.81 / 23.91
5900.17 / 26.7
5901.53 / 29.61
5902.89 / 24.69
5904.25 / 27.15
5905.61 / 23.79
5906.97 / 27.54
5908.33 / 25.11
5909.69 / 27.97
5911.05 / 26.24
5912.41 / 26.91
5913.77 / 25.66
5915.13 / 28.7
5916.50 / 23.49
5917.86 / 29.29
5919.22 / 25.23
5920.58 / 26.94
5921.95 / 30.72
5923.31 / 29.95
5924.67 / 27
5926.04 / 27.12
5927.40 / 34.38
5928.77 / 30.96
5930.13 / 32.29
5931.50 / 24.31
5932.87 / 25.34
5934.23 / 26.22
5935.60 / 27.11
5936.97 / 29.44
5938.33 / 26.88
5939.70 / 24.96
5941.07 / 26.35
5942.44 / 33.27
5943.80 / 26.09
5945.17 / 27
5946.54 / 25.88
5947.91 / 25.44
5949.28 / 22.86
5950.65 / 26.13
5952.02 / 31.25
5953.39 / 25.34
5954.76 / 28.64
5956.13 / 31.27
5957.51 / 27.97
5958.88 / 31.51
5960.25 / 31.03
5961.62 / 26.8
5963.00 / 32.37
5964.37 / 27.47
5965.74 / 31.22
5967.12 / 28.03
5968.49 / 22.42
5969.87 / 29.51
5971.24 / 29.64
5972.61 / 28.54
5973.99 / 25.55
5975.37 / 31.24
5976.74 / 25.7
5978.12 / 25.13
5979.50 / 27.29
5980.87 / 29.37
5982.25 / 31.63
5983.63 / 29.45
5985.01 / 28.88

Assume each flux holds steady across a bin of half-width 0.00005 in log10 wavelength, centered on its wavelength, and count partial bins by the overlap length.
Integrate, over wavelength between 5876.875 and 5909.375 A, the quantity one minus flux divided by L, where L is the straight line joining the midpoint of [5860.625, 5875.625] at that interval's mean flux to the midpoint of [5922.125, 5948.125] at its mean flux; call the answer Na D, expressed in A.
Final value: 5.0 A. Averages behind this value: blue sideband 30.6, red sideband 28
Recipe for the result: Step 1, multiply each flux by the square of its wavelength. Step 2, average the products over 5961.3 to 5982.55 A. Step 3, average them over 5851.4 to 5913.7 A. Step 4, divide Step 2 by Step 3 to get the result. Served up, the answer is 1.1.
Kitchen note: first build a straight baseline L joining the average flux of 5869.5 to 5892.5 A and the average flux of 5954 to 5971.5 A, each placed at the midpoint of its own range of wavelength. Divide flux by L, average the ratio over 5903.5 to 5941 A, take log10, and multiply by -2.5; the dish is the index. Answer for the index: 0.05 mag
